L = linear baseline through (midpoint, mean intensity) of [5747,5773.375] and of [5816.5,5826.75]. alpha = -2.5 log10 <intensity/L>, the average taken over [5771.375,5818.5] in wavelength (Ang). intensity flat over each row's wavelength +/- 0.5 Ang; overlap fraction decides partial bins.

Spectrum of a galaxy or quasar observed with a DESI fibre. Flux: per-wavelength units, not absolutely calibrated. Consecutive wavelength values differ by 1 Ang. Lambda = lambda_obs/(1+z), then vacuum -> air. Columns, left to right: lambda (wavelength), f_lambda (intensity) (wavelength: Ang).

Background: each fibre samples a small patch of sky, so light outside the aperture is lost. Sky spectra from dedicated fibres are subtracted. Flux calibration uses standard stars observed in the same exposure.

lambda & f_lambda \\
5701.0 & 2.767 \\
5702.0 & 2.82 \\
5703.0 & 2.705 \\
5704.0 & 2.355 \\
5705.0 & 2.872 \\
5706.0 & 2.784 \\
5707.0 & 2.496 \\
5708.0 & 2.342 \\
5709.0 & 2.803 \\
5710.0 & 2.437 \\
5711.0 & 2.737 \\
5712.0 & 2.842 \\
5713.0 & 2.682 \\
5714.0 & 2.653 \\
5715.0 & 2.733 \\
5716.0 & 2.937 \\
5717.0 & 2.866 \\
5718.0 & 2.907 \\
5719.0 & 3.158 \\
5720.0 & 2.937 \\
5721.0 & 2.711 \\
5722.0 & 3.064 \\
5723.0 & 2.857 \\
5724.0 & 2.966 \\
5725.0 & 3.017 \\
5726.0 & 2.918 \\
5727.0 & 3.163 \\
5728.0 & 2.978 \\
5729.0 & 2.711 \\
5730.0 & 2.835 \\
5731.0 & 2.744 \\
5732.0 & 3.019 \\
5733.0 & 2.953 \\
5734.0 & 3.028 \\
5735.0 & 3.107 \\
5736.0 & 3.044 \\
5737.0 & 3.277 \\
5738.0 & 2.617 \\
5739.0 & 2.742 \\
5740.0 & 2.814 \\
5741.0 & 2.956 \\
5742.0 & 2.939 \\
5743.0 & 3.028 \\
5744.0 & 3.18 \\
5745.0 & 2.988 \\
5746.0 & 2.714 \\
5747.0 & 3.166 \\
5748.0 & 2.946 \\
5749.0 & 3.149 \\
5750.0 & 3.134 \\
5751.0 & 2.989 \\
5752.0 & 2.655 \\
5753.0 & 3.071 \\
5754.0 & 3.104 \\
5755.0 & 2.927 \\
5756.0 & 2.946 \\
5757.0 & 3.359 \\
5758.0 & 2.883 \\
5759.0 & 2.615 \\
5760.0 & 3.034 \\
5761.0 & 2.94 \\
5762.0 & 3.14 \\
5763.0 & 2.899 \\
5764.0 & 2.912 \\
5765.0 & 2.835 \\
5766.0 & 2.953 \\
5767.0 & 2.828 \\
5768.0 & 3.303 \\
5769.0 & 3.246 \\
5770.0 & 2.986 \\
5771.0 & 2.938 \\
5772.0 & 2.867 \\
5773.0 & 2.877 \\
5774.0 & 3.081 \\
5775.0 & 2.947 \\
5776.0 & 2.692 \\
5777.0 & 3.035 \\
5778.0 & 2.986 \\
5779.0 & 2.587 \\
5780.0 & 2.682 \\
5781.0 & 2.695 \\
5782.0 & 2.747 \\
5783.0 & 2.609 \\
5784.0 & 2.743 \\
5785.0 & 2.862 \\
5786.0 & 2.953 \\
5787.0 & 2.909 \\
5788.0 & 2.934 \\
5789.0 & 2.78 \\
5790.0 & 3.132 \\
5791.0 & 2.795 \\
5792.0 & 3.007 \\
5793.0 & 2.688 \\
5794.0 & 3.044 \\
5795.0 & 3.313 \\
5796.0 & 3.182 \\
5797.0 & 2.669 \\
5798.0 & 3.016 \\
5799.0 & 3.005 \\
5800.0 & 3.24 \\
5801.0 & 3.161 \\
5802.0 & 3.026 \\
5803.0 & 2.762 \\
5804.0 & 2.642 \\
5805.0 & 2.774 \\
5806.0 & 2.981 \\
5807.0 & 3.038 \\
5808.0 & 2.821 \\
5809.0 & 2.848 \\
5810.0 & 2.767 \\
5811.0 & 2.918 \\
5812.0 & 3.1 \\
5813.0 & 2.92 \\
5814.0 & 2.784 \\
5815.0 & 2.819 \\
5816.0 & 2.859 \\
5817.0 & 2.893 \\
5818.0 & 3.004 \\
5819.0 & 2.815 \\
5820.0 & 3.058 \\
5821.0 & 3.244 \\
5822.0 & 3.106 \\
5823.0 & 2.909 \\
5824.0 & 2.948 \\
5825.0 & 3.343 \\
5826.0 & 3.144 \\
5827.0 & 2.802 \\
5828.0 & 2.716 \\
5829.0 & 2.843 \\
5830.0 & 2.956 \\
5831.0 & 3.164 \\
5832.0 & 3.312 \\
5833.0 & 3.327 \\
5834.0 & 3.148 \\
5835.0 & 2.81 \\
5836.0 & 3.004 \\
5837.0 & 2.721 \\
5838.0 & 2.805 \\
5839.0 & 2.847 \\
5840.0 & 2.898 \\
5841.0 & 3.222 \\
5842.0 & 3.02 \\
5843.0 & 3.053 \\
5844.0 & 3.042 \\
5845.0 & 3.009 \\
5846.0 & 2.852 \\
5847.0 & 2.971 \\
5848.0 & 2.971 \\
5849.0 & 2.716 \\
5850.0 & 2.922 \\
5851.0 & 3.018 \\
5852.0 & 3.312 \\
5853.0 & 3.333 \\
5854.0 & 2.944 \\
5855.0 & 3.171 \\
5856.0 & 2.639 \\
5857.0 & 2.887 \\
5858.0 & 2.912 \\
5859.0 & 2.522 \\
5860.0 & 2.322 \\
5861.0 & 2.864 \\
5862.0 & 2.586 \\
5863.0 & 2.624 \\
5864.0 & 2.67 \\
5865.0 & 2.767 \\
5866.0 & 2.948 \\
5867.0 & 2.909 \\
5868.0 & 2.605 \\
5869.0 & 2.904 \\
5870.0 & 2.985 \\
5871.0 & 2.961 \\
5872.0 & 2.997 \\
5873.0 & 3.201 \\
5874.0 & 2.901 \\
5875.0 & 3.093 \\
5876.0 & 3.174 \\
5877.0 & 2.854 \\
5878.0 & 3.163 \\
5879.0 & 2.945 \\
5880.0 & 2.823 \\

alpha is 0.04 mag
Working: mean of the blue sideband 2.99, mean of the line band 2.9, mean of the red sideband 3.04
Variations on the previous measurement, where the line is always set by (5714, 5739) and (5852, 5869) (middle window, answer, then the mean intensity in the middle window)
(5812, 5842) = -0.05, 2.98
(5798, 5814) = -0.03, 2.93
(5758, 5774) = -0.02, 2.96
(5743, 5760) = -0.03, 2.99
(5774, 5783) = 0.03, 2.8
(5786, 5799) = -0.03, 2.96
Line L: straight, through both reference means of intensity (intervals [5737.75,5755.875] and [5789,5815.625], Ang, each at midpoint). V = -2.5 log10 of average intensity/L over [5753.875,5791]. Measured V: 0.01 mag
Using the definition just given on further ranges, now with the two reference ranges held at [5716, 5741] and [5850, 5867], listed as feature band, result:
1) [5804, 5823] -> -0.02 mag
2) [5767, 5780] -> -0.02 mag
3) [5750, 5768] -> -0.02 mag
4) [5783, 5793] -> 0.01 mag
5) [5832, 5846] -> -0.05 mag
